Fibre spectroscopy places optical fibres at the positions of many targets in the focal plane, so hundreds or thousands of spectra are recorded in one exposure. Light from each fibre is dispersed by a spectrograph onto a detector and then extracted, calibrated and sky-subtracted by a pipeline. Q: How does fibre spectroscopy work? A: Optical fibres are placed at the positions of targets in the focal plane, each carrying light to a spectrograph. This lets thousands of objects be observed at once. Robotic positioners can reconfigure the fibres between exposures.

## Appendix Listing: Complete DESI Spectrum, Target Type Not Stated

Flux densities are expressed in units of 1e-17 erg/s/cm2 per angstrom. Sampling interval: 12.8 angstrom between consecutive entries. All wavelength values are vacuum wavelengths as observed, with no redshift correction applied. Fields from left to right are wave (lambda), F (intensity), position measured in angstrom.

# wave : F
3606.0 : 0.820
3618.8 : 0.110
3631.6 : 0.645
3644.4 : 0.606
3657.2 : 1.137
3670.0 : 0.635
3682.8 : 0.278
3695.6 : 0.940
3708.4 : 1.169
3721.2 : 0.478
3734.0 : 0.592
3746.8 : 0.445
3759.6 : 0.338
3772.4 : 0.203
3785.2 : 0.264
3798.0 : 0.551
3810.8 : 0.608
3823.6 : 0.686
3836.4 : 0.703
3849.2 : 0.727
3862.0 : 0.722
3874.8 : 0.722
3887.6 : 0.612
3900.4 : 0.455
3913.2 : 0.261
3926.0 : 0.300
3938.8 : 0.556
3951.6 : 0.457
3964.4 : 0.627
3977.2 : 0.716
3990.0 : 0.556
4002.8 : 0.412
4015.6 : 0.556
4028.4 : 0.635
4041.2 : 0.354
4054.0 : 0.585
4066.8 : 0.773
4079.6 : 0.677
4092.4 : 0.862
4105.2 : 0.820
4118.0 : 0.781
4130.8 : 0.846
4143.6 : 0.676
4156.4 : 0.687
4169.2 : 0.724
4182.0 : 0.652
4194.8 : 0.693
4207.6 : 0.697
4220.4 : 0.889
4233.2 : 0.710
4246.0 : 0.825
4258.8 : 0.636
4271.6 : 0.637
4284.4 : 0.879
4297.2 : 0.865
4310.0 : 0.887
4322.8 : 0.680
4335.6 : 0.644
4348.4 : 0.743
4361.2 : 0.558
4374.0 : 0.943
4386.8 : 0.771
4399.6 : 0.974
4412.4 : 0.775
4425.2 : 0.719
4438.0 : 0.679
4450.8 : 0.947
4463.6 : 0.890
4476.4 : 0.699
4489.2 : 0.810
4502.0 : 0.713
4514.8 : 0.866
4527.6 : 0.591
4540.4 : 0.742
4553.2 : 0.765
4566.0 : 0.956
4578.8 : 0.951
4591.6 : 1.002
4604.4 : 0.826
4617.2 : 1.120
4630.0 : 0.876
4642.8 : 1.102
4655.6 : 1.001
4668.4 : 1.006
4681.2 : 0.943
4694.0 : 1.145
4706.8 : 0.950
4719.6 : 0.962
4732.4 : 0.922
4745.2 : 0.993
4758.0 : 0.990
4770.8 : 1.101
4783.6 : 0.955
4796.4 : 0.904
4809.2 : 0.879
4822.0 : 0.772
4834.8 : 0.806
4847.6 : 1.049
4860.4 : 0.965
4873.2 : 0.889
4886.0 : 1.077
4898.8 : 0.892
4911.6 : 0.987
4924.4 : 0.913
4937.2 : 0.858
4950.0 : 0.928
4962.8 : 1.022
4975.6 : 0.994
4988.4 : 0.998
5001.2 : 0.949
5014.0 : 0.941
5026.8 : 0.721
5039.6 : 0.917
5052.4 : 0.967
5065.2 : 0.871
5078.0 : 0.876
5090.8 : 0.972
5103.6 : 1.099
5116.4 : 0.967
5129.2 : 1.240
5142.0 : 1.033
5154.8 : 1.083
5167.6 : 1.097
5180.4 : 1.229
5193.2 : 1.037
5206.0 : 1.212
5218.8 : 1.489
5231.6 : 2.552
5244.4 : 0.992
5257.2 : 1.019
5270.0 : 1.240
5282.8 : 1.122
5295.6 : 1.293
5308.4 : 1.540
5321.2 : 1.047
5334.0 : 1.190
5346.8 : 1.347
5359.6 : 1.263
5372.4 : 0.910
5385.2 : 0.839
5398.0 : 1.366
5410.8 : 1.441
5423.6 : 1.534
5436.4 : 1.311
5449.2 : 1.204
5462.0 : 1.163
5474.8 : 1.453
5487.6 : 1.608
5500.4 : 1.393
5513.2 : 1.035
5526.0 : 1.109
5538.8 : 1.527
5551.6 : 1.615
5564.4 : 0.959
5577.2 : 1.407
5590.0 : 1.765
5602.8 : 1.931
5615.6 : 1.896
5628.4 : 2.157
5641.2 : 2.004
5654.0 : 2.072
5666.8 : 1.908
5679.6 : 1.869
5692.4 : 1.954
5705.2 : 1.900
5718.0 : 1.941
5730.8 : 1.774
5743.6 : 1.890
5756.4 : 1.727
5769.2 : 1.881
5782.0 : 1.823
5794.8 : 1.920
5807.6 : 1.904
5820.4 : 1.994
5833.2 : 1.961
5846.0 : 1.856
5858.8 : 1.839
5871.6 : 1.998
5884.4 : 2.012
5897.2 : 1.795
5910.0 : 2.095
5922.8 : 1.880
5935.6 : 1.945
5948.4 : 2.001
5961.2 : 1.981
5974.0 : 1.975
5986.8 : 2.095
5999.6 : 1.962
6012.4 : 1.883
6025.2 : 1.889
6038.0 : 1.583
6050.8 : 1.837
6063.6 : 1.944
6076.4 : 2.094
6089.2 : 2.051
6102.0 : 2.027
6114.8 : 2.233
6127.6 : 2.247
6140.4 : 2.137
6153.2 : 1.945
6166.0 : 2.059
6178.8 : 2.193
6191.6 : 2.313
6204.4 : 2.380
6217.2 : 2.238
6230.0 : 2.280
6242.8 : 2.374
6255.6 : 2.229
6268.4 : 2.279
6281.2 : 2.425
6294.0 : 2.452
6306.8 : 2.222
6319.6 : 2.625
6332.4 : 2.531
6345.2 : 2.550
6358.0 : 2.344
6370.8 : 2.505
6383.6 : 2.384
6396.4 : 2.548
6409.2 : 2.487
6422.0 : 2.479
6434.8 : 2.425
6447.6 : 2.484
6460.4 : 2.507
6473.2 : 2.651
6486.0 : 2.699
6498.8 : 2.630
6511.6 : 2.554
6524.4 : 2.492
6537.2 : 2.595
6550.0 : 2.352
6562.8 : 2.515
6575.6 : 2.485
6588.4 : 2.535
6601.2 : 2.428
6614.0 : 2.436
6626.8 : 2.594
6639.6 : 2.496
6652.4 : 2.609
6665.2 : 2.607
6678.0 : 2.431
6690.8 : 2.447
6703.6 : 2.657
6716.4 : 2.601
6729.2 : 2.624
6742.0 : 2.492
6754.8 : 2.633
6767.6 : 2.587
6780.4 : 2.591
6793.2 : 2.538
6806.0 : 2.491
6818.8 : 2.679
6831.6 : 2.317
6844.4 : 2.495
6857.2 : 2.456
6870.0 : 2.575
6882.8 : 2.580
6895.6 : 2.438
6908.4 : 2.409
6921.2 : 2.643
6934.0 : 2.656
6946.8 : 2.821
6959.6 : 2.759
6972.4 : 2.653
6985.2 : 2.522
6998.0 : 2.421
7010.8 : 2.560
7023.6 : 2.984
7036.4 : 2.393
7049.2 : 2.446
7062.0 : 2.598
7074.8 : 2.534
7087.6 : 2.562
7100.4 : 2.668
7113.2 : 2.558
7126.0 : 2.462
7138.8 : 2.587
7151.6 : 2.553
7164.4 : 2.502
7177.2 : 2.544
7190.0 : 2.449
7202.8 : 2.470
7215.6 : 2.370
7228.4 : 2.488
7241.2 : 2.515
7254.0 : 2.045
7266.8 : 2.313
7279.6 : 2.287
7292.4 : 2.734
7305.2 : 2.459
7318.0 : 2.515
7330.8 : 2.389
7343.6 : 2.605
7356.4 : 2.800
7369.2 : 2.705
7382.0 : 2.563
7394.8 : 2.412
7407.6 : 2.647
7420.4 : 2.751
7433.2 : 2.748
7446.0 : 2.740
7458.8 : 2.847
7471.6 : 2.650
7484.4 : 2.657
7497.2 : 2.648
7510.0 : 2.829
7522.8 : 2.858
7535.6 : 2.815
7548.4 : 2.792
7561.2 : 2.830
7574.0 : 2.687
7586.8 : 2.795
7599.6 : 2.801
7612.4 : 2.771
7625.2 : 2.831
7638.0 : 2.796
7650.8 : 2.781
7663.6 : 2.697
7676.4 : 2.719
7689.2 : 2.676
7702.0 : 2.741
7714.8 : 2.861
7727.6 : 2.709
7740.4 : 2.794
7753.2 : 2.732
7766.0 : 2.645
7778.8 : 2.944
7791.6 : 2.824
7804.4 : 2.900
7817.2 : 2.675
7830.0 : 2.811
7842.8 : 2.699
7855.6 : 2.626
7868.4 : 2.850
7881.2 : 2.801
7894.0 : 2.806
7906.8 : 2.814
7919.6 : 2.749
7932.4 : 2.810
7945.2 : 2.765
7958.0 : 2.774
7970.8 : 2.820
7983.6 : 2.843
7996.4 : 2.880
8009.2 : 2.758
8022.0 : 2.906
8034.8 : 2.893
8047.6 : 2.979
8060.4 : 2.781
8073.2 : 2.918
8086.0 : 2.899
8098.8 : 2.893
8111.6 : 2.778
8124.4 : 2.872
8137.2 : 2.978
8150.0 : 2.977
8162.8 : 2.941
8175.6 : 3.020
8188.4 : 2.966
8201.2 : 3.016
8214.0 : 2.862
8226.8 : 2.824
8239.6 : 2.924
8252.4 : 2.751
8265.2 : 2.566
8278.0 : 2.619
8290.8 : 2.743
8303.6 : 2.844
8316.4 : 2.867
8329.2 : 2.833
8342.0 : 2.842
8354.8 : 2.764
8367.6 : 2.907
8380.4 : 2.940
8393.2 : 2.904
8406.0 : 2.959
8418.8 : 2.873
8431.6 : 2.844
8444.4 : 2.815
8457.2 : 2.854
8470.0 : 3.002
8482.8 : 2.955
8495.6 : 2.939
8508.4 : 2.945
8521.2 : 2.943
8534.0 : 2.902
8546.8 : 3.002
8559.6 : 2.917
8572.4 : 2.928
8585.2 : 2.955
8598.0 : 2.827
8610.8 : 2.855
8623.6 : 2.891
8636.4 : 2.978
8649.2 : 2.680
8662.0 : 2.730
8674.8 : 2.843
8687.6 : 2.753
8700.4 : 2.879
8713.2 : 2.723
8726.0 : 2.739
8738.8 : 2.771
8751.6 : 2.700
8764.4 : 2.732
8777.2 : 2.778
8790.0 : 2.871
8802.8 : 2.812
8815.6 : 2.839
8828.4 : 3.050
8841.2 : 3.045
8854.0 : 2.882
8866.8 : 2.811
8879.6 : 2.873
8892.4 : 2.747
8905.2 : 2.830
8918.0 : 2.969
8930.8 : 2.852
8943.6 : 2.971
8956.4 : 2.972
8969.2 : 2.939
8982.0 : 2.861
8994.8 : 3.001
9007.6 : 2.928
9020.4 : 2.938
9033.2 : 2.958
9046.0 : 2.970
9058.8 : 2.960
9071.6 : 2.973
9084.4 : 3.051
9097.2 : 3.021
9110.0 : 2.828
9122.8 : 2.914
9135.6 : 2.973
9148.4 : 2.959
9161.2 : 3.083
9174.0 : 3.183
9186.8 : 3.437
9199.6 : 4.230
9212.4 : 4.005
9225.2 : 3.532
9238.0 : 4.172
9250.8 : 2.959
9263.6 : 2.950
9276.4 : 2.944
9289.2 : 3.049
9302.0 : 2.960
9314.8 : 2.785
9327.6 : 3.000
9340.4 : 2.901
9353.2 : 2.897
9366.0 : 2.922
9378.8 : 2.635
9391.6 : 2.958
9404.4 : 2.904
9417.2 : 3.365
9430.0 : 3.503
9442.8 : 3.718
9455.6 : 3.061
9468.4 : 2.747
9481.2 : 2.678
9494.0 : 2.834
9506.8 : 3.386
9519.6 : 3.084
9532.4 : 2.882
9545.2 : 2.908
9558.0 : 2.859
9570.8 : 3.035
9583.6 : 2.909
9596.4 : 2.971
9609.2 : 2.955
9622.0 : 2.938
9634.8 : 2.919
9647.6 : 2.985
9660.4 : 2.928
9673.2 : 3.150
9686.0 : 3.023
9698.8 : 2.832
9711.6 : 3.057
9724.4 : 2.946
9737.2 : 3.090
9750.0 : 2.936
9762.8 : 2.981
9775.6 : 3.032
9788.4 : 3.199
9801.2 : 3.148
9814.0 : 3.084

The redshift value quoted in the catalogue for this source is 0.402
